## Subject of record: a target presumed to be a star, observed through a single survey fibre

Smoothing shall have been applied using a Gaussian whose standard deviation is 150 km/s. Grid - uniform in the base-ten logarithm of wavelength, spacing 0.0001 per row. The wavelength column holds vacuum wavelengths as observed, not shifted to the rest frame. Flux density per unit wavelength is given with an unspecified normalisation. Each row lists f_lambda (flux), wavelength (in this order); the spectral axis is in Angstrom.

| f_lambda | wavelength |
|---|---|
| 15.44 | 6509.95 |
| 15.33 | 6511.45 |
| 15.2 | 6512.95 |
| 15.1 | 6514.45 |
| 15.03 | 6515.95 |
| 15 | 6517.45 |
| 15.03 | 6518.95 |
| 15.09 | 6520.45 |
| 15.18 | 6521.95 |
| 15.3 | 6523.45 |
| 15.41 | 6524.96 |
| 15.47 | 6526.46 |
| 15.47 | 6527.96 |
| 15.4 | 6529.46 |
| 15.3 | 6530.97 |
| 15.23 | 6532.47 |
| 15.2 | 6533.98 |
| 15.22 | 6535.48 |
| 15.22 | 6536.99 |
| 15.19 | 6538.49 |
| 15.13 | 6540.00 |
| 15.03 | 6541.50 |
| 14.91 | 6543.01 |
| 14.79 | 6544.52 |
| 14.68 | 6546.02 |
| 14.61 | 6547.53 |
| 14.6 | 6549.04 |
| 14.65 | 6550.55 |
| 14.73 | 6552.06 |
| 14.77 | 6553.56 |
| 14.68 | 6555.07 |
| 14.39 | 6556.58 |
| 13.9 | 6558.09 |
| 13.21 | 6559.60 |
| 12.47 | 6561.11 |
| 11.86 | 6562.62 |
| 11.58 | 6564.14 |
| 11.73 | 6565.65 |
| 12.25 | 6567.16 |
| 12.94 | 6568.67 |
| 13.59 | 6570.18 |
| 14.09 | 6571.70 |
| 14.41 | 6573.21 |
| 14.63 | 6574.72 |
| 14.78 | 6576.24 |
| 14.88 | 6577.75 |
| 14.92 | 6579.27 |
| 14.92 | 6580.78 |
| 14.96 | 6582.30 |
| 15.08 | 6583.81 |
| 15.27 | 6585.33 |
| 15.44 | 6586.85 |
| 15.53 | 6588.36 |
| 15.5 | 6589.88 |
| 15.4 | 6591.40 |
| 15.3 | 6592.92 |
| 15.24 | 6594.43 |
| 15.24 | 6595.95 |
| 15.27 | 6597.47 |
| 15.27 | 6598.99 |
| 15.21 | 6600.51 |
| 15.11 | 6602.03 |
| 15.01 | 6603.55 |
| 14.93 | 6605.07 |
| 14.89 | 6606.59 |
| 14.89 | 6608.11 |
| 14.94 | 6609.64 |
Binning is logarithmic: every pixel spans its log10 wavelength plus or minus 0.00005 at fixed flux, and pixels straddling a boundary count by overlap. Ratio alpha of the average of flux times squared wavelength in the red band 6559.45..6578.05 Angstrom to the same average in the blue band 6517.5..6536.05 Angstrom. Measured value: 0.88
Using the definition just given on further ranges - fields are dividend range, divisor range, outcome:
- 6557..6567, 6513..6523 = 0.84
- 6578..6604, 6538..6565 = 1.09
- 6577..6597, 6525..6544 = 1.01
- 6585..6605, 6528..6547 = 1.03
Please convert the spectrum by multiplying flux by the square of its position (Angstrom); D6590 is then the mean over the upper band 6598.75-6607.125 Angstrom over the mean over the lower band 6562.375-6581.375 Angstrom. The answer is 1.1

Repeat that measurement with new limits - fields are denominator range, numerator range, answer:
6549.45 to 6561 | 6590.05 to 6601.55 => 1.09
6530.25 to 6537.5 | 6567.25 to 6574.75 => 0.91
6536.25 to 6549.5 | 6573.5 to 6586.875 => 1.01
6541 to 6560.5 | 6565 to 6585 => 0.98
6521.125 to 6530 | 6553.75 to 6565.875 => 0.86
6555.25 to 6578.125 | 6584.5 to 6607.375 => 1.15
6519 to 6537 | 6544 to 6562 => 0.94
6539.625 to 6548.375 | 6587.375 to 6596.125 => 1.05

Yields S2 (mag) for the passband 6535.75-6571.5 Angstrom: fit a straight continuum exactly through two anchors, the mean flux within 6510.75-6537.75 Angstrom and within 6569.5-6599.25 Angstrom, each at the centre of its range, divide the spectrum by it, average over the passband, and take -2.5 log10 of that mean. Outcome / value 0.09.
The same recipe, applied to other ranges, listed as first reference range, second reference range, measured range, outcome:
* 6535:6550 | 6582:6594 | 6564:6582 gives 0.10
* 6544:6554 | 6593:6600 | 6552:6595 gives 0.06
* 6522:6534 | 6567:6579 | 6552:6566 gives 0.09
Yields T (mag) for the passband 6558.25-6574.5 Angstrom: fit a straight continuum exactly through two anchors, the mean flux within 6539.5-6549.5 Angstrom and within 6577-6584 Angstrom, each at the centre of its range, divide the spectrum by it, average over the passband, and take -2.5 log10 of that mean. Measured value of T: 0.16 mag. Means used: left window 14.8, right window 14.9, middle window 12.9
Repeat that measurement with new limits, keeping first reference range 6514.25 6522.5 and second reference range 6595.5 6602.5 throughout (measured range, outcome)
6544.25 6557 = 0.03 mag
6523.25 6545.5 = -0.01 mag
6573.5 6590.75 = 0.01 mag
